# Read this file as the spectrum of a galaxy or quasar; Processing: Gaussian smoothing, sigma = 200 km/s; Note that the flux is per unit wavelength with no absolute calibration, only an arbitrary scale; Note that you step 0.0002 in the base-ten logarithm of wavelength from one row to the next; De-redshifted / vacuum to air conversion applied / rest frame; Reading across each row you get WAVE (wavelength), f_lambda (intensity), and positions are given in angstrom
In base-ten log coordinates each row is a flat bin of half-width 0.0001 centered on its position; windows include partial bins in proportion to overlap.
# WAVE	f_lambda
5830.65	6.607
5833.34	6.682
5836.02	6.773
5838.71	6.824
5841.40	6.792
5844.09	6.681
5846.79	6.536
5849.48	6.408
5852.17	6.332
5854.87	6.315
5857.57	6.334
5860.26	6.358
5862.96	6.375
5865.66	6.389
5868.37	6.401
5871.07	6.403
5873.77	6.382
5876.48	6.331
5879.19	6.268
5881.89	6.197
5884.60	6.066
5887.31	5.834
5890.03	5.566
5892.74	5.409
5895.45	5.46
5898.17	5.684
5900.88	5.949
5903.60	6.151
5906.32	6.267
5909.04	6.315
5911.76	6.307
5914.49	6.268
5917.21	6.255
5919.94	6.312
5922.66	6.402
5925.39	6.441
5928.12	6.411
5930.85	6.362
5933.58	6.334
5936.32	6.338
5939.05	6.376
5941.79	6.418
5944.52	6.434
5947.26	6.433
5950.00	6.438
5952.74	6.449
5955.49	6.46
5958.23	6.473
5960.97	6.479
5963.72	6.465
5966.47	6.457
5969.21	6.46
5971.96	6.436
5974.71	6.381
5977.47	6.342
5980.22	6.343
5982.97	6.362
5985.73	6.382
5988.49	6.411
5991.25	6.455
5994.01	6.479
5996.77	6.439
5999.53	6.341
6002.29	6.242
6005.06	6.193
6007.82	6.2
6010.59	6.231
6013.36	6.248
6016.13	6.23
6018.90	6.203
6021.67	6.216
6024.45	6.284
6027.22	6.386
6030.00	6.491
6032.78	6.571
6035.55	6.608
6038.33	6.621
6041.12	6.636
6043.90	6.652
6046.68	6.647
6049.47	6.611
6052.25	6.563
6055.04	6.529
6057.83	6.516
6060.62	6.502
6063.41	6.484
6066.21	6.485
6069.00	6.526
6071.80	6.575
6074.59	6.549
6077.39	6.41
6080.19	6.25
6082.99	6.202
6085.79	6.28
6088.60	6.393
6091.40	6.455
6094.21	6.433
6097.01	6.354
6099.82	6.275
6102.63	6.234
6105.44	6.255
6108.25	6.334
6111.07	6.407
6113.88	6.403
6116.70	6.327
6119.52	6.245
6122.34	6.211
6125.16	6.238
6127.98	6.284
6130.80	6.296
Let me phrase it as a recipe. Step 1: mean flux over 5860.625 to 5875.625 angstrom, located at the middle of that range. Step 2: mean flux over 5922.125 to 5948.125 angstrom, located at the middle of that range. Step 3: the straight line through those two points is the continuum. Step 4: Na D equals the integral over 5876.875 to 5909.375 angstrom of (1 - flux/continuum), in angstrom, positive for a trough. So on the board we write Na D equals 2.3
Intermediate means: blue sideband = 6.38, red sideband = 6.39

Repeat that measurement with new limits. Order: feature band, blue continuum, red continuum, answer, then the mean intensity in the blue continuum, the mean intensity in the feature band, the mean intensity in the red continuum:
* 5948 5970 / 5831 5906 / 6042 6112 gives -0.42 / 6.26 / 6.46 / 6.44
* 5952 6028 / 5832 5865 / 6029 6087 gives 1.87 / 6.53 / 6.36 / 6.51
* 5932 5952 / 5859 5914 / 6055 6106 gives -0.66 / 6.11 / 6.4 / 6.4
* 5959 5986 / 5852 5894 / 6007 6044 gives -0.40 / 6.18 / 6.41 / 6.39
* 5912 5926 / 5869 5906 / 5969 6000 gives -0.46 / 5.99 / 6.33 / 6.4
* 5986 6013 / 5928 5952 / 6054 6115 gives 0.28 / 6.39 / 6.33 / 6.4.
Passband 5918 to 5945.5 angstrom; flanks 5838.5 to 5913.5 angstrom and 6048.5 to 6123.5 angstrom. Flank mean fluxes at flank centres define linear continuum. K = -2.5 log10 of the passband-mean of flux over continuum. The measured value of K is -0.02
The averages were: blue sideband 6.22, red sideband 6.4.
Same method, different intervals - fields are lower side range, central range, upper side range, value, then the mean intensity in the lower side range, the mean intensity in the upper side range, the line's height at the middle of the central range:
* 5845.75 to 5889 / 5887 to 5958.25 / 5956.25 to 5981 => 0.03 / 6.3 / 6.43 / 6.37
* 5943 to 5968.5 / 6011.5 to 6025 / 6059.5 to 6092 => 0.04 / 6.46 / 6.42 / 6.44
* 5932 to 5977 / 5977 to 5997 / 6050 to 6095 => 0.00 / 6.42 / 6.45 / 6.43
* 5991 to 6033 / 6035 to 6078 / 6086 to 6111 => -0.04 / 6.32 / 6.34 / 6.33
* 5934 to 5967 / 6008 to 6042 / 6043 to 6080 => 0.02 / 6.43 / 6.53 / 6.5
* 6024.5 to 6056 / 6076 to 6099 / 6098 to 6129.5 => 0.01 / 6.56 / 6.29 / 6.39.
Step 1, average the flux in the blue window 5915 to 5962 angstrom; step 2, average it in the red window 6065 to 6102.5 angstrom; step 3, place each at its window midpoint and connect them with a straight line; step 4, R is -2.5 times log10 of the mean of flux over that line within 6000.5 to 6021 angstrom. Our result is 0.030 mag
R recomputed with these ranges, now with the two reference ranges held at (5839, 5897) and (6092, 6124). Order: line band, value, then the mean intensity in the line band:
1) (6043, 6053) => -0.05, 6.62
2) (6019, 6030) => 0.00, 6.31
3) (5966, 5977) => -0.03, 6.42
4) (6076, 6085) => 0.00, 6.29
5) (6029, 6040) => -0.05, 6.58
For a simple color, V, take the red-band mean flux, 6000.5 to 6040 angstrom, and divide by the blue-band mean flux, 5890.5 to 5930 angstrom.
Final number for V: 1.0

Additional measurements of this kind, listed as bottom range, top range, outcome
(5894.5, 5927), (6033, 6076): 1.07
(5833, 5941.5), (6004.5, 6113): 1.02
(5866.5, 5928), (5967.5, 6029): 1.03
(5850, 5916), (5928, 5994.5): 1.04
